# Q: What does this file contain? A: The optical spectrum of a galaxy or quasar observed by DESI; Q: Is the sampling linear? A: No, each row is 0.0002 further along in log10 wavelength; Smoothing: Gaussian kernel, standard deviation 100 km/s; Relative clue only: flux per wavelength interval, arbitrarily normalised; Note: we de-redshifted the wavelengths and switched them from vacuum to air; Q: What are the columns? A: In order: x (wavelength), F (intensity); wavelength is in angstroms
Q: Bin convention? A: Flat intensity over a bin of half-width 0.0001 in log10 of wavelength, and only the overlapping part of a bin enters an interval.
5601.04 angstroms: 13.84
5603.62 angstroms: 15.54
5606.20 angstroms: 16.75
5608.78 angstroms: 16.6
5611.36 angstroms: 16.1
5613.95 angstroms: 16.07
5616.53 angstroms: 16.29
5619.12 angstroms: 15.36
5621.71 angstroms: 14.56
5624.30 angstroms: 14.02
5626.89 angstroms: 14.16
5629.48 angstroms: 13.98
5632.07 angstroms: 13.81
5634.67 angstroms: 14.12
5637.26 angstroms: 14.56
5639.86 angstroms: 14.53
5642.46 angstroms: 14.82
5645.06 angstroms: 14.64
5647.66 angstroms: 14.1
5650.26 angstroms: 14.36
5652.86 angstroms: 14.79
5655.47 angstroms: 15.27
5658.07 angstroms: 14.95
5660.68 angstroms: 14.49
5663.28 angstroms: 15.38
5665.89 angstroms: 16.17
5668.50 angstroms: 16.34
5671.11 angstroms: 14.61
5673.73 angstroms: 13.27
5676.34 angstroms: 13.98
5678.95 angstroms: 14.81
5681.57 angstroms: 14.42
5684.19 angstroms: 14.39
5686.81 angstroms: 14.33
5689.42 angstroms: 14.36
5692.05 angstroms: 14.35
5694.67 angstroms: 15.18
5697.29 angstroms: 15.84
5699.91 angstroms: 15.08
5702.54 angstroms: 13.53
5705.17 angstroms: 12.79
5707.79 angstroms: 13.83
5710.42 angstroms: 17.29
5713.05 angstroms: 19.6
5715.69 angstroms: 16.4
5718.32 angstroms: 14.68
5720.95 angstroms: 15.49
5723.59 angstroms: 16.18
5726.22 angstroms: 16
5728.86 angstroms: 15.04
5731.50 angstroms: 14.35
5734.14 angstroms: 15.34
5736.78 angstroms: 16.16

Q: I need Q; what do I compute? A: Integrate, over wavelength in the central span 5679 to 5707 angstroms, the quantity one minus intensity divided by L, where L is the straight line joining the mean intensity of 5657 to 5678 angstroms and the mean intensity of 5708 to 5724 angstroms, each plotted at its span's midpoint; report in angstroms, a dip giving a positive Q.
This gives 2.3 angstroms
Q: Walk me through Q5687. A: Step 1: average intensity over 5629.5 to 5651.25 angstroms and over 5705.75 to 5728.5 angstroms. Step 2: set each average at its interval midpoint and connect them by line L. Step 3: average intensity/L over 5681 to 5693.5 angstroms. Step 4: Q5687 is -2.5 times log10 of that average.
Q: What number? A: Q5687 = 0.07 mag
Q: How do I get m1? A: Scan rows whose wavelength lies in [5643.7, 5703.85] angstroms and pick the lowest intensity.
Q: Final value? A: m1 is 13.27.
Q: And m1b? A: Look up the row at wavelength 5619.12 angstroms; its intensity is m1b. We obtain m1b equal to 15.36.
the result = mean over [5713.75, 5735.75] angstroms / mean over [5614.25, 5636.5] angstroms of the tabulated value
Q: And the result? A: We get 1.06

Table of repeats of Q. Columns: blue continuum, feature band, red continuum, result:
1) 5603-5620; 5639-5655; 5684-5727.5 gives 1.3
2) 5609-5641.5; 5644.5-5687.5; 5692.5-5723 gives 1.1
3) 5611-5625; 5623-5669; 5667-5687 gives 1.0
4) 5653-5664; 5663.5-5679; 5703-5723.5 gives 0.2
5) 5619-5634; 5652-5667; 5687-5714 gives -0.6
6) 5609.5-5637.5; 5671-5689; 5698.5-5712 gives 0.6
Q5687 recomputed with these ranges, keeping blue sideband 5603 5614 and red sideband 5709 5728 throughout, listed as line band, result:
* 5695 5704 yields 0.11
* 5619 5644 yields 0.14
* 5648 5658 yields 0.11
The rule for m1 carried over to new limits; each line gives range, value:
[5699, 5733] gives 12.79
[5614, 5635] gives 13.81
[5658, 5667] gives 14.49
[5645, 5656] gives 14.1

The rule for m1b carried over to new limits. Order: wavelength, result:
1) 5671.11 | 14.61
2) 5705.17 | 12.79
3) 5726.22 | 16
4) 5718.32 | 14.68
